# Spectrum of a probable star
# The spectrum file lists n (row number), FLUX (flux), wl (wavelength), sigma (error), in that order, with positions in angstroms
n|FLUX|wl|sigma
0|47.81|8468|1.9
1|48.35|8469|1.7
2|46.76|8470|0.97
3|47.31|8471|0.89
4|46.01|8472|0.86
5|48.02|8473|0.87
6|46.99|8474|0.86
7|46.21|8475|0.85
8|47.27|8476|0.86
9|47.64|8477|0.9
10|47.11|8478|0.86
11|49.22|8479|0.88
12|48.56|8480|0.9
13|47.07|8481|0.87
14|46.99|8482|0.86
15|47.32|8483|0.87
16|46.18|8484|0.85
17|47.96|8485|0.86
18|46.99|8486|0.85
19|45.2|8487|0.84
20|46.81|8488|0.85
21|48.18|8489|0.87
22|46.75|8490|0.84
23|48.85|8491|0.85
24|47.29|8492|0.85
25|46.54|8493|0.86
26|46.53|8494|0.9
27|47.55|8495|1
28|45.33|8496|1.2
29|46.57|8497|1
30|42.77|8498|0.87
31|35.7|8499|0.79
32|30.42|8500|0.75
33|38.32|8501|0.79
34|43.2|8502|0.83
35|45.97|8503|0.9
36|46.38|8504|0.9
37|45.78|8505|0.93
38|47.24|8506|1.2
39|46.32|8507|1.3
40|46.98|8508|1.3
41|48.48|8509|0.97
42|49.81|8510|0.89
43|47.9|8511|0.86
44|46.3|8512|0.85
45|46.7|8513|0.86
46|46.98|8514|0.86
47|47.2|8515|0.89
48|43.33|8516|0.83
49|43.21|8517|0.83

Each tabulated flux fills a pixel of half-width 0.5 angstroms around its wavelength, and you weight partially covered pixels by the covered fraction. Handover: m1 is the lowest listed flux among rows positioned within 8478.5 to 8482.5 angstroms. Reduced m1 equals 46.99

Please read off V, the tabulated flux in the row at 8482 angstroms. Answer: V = 46.99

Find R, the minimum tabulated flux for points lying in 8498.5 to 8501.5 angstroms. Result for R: 30.42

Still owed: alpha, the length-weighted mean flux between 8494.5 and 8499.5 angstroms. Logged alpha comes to 43.6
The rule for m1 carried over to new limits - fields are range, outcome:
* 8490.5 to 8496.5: 45.33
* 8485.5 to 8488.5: 45.2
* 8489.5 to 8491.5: 46.75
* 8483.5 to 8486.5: 46.18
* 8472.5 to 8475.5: 46.21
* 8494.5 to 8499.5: 35.7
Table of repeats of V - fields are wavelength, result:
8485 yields 47.96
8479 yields 49.22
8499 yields 35.7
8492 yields 47.29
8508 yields 46.98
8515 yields 47.2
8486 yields 46.99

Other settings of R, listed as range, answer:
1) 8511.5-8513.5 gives 46.3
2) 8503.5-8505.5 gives 45.78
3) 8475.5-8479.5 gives 47.11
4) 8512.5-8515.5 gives 46.7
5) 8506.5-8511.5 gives 46.32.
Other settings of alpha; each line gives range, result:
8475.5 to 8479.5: 47.8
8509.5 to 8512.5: 48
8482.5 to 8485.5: 47.2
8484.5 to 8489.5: 47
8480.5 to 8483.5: 47.1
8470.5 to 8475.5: 46.9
